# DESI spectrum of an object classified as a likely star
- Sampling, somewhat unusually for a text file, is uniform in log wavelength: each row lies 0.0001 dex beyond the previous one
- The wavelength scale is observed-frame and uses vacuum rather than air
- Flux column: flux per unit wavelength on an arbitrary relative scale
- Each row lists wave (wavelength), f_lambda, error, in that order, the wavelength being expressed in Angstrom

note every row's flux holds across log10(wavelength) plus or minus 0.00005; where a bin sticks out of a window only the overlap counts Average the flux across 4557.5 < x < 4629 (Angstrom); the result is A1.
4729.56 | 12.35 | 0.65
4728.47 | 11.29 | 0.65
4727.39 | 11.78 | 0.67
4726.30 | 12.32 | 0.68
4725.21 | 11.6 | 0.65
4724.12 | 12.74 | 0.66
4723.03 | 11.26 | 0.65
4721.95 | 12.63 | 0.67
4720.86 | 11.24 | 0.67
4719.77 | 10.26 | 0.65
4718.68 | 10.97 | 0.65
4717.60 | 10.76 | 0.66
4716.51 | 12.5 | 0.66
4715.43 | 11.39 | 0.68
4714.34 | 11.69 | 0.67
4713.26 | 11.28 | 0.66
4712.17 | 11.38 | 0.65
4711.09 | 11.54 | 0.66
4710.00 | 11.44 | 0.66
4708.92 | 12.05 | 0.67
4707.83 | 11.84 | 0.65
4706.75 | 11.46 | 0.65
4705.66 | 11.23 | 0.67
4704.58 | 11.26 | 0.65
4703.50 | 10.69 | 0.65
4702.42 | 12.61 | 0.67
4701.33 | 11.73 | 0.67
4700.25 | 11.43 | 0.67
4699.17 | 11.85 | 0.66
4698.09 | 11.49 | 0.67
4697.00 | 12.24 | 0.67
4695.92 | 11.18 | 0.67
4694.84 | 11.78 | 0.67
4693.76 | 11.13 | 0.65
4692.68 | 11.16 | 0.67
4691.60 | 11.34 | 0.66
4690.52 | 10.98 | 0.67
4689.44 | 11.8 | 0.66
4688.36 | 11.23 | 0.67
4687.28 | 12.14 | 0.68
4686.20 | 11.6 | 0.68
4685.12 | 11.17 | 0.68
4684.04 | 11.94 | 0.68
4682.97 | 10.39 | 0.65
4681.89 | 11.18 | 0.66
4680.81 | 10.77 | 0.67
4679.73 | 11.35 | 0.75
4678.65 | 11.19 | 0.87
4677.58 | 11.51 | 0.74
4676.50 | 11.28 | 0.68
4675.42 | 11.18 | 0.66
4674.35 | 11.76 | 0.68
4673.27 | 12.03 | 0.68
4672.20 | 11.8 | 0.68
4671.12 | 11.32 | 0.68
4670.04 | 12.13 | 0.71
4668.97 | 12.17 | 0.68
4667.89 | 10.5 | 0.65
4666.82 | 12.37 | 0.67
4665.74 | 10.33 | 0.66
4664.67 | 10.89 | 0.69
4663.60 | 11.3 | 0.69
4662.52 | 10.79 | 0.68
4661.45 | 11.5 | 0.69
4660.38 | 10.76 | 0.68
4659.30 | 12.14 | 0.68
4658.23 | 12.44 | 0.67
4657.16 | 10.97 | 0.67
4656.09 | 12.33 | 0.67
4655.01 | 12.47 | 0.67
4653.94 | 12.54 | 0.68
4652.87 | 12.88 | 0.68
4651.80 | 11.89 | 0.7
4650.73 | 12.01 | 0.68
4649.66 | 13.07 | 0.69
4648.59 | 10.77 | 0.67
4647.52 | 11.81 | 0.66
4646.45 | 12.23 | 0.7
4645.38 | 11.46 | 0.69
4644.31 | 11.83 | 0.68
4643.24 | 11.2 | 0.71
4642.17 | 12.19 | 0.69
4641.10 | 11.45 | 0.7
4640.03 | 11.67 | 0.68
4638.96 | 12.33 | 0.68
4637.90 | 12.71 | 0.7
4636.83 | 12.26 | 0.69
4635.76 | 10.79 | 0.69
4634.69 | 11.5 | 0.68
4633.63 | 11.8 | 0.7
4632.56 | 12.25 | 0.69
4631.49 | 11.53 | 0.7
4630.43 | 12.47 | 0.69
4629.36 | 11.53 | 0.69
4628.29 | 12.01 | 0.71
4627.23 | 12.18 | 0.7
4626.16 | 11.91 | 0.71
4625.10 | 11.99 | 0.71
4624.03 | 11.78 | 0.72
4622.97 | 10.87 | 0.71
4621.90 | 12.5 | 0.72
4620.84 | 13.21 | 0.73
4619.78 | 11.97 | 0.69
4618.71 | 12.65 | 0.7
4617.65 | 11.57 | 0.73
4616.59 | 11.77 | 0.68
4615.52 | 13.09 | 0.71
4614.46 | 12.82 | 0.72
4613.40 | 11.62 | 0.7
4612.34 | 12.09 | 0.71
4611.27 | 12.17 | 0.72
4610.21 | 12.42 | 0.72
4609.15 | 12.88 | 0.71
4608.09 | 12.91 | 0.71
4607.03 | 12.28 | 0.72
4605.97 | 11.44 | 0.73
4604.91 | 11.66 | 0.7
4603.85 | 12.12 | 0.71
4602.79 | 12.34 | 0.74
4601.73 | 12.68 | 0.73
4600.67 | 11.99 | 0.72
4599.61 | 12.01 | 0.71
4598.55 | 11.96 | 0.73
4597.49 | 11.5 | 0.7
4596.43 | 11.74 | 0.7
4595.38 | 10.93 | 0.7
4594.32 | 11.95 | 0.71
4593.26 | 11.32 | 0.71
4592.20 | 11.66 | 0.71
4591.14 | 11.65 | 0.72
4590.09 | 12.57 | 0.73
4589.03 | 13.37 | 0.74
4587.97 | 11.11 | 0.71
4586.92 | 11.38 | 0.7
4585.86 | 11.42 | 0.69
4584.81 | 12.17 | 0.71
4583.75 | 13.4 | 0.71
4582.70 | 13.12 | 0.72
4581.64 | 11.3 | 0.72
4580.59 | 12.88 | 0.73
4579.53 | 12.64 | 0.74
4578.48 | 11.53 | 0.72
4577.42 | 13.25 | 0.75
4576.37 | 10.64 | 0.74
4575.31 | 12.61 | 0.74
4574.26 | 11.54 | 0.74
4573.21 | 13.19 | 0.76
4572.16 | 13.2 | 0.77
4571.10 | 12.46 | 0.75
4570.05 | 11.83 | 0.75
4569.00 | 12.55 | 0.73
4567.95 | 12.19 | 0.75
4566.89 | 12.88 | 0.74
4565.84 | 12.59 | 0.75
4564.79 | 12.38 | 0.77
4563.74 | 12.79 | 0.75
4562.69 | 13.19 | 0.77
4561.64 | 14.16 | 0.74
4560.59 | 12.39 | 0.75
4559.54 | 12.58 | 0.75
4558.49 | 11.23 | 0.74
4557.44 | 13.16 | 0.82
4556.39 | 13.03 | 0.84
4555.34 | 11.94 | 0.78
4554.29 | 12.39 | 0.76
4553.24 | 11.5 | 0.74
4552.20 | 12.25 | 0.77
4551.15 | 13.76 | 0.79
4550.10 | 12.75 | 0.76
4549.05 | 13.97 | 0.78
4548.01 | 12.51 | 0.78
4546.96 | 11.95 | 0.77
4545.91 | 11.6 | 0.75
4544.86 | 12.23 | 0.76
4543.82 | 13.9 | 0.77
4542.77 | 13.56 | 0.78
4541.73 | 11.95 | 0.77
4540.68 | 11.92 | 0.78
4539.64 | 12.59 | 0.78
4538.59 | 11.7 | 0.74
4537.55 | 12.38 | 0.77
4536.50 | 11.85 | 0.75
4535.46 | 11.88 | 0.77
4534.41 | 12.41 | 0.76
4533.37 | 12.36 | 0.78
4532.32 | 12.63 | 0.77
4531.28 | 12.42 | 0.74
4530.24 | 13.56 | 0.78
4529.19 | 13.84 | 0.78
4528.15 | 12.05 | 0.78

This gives 12.2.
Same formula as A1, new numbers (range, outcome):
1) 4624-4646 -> 11.8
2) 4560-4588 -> 12.4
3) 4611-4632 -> 12.1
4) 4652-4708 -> 11.5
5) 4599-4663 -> 12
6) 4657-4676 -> 11.5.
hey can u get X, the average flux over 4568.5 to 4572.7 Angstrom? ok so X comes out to 12.5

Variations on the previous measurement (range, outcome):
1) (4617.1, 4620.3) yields 12.1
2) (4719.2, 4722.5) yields 11.4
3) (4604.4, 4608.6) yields 12.1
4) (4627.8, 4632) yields 11.9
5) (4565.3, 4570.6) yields 12.4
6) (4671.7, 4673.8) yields 12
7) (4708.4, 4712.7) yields 11.6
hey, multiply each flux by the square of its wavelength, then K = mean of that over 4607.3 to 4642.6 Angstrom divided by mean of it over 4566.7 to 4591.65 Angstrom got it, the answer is 1.0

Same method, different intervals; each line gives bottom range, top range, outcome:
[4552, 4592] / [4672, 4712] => 0.98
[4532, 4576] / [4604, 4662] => 0.99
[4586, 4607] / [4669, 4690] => 1.00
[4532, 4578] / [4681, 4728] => 0.98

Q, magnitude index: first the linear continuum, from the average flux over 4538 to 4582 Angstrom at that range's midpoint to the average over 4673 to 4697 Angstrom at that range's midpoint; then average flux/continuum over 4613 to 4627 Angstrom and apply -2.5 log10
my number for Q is -0.02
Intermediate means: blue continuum 12.5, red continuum 11.4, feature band 12.1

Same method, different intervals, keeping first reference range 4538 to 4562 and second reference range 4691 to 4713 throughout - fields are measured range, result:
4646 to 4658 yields -0.021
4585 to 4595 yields 0.042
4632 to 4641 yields 0.008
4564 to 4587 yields 0.003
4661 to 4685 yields 0.036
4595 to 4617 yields 0.005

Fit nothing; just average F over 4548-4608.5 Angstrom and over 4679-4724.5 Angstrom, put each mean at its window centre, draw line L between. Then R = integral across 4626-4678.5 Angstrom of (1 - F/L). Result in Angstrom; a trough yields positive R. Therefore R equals 0.23 Angstrom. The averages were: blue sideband 12.3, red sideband 11.5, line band 11.8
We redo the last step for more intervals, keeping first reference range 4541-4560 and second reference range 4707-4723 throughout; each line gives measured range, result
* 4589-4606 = 0.5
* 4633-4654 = 0.1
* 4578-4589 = 0.2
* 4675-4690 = 0.5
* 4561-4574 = -0.3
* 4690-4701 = 0.1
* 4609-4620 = -0.1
